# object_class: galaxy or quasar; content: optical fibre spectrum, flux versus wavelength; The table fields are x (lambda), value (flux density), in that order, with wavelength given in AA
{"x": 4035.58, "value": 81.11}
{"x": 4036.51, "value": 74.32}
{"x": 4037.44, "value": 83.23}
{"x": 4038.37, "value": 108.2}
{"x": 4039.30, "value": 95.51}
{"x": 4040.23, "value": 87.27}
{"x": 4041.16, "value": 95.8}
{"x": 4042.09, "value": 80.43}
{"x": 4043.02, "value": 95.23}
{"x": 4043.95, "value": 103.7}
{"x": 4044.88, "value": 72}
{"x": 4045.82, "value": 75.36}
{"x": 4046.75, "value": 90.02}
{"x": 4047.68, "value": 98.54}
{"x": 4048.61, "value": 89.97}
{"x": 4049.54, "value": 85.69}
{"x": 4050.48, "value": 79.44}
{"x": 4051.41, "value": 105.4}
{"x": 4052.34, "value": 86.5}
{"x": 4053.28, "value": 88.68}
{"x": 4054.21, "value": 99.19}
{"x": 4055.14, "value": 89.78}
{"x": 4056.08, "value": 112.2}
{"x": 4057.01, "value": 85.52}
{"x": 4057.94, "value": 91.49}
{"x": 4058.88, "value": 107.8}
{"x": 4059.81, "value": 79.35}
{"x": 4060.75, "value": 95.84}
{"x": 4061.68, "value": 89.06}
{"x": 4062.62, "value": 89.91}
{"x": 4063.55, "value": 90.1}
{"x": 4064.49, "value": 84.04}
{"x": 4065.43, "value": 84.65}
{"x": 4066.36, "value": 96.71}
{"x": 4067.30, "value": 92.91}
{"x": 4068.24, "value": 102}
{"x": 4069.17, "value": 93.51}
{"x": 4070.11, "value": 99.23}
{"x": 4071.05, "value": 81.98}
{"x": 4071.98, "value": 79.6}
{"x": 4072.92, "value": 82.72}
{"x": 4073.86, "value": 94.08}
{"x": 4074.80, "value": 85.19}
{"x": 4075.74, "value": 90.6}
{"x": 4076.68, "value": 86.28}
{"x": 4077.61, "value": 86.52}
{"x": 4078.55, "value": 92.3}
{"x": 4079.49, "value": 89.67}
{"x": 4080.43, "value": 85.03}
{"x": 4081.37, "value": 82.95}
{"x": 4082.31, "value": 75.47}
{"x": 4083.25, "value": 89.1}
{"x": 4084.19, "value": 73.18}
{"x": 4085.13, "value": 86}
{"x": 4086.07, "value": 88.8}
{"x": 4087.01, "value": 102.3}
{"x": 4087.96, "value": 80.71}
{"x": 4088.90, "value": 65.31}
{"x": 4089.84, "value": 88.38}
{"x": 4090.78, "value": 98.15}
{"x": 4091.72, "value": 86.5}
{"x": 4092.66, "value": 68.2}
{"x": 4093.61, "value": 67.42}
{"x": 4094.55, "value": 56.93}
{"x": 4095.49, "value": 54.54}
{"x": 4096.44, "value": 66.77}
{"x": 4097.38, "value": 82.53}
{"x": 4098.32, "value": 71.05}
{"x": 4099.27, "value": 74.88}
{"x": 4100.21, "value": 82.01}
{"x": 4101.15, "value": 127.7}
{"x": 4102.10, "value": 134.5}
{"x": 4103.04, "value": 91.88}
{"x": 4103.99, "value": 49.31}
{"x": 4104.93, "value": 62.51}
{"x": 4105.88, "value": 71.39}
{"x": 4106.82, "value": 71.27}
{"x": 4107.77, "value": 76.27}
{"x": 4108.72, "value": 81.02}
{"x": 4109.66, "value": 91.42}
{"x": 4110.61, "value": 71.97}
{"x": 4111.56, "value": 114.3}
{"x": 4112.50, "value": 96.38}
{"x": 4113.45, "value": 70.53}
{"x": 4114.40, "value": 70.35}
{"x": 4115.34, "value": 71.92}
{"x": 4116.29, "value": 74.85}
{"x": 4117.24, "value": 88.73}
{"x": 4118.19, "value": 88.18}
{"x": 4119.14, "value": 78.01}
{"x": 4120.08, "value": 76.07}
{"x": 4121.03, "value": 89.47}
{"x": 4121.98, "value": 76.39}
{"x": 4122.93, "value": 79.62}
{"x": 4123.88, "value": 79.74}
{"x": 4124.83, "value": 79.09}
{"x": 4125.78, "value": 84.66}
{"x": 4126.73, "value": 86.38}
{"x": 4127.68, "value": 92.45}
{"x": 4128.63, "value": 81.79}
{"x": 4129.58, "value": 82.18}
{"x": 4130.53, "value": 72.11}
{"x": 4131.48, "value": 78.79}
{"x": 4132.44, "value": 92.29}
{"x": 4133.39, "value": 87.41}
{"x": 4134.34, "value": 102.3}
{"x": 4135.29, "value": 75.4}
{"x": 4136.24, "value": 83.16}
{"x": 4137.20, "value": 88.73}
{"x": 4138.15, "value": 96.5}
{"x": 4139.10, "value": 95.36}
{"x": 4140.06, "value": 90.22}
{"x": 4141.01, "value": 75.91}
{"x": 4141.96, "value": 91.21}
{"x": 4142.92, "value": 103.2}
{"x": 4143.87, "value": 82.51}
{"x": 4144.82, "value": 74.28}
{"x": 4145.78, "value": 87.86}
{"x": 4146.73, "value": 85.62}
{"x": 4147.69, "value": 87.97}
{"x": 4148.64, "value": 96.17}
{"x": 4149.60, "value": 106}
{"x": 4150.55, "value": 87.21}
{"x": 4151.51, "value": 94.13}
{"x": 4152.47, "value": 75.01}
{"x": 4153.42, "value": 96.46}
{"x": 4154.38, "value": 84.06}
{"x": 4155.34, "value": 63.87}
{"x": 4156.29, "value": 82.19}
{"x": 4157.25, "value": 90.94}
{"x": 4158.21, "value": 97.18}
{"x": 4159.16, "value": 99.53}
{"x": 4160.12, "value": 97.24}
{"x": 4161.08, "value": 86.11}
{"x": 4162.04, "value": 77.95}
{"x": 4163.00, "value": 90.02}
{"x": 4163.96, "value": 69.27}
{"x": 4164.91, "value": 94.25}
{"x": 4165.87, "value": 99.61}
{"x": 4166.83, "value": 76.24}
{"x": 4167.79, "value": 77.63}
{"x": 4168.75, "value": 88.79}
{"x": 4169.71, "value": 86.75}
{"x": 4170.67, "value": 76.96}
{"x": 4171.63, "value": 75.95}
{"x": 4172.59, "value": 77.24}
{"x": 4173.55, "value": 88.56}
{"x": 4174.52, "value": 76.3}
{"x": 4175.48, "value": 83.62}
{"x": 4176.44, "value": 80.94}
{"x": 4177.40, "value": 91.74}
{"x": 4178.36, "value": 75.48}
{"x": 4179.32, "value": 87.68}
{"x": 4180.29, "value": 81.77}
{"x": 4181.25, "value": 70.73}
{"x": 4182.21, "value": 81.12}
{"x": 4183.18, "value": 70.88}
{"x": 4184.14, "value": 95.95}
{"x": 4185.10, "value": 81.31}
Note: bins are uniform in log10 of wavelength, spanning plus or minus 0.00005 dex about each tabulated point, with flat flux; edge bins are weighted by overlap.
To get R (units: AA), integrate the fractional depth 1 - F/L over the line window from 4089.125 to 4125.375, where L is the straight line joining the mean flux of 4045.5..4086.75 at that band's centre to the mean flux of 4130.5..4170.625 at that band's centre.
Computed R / 3.29 AA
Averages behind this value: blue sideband 89.5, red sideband 87.4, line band 80.4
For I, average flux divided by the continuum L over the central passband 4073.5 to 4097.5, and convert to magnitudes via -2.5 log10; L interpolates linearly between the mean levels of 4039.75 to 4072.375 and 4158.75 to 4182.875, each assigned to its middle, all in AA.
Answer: 0.095 mag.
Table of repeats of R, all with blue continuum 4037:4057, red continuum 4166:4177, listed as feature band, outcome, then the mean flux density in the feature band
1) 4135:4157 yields -1.0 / 87.2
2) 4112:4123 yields 0.7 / 80.2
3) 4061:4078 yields 0.0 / 89.5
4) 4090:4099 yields 1.5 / 73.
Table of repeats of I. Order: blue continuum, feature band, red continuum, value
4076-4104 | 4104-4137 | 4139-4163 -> 0.059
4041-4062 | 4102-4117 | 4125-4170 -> 0.111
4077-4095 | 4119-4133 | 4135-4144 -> 0.064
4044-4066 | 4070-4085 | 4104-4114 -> 0.001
